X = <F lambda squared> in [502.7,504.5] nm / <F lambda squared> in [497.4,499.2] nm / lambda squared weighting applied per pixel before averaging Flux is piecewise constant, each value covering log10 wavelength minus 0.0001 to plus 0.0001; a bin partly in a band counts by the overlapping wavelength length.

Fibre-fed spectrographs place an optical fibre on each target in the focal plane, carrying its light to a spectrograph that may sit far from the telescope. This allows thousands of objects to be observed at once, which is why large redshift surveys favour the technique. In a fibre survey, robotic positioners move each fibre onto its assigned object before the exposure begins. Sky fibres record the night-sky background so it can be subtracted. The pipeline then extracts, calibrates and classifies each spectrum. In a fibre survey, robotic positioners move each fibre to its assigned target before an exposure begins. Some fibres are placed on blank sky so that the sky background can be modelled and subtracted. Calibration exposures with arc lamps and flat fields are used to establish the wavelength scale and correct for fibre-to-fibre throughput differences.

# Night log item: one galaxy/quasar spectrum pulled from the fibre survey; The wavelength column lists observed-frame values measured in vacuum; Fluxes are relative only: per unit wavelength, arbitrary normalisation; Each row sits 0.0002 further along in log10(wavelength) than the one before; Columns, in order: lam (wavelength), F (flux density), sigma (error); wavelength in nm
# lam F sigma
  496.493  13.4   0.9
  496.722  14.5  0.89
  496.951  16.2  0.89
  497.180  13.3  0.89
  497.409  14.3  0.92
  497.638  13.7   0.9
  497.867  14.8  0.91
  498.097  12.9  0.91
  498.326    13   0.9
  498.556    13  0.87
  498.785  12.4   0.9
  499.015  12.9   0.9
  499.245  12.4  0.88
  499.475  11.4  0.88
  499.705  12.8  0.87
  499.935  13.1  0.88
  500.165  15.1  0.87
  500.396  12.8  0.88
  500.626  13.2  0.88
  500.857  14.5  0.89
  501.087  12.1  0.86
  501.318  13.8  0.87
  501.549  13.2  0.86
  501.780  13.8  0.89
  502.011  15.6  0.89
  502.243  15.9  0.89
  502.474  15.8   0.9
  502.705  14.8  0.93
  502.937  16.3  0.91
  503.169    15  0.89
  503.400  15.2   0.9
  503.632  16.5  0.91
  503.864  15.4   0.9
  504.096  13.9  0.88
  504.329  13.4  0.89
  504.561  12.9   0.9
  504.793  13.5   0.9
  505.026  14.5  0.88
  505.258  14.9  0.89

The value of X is 1.2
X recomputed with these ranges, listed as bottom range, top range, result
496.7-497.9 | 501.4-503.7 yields 1.07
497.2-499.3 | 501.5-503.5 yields 1.16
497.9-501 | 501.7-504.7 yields 1.16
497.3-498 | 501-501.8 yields 0.94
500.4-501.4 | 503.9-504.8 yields 1.03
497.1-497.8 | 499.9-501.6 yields 0.99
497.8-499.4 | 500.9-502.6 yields 1.12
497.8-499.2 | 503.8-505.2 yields 1.09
